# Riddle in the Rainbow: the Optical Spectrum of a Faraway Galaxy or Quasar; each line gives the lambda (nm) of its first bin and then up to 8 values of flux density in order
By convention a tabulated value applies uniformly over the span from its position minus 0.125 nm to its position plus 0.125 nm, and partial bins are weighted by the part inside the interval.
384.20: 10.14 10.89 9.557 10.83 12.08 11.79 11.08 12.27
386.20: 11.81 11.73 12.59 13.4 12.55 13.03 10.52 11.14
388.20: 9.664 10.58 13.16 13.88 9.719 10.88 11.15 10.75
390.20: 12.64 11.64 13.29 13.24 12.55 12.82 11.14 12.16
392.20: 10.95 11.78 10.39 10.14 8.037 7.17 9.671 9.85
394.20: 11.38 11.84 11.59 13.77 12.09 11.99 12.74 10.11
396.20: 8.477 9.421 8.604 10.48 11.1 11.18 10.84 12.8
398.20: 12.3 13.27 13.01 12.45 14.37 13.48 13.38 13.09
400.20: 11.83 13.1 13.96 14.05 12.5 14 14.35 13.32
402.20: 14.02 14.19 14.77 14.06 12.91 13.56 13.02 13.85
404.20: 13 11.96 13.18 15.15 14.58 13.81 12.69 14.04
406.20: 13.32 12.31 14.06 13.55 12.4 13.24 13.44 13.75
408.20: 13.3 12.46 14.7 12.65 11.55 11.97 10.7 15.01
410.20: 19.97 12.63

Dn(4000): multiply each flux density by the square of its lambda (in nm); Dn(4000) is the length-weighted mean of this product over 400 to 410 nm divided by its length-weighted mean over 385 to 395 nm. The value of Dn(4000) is 1.3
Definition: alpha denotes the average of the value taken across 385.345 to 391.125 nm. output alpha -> 11.9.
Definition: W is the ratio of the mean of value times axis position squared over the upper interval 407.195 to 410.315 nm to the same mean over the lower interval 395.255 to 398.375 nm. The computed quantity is 1.31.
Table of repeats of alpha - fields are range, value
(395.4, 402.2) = 12.3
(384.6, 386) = 11.2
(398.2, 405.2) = 13.5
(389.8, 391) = 12.2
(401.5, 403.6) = 13.9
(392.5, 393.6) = 9.15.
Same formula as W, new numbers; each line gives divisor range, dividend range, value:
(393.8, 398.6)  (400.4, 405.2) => 1.25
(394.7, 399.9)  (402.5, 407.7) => 1.19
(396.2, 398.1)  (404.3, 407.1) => 1.34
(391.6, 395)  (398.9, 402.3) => 1.31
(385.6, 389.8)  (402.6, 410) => 1.24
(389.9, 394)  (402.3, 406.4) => 1.31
